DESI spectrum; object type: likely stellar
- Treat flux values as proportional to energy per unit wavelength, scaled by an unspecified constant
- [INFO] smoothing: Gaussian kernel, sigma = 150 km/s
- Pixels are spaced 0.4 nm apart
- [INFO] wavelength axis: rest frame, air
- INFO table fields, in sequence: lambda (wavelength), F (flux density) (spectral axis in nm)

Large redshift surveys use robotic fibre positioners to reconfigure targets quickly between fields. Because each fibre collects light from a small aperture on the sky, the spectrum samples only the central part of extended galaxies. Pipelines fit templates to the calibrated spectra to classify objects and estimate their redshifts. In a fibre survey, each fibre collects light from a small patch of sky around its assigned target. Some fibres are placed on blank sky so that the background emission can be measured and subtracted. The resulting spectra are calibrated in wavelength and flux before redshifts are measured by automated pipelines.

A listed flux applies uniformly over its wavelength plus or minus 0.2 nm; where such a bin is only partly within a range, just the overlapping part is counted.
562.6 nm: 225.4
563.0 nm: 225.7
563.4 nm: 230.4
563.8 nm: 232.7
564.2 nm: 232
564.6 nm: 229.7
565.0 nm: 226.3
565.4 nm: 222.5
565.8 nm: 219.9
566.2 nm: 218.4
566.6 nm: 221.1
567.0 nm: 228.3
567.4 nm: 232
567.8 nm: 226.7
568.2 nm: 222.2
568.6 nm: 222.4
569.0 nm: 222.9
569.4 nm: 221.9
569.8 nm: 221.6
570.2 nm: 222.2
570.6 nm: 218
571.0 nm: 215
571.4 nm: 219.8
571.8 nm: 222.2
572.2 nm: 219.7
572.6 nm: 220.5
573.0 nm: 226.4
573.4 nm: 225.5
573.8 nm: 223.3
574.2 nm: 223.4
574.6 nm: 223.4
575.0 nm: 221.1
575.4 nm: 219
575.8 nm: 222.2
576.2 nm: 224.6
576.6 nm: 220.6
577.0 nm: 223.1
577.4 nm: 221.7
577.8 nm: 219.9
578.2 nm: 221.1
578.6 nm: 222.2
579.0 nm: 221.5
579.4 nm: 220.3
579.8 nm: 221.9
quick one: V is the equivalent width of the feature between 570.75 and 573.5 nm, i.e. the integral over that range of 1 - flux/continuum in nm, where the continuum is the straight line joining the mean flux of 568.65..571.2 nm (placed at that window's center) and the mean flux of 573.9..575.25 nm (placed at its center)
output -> 0.004 nm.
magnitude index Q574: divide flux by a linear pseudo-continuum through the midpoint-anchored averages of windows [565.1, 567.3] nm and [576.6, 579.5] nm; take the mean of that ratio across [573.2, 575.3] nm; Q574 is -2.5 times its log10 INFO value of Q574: -0.007 mag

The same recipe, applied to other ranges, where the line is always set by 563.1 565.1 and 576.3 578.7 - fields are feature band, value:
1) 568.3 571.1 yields 0.03 mag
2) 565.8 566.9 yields 0.04 mag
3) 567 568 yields -0.01 mag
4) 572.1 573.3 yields 0.01 mag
